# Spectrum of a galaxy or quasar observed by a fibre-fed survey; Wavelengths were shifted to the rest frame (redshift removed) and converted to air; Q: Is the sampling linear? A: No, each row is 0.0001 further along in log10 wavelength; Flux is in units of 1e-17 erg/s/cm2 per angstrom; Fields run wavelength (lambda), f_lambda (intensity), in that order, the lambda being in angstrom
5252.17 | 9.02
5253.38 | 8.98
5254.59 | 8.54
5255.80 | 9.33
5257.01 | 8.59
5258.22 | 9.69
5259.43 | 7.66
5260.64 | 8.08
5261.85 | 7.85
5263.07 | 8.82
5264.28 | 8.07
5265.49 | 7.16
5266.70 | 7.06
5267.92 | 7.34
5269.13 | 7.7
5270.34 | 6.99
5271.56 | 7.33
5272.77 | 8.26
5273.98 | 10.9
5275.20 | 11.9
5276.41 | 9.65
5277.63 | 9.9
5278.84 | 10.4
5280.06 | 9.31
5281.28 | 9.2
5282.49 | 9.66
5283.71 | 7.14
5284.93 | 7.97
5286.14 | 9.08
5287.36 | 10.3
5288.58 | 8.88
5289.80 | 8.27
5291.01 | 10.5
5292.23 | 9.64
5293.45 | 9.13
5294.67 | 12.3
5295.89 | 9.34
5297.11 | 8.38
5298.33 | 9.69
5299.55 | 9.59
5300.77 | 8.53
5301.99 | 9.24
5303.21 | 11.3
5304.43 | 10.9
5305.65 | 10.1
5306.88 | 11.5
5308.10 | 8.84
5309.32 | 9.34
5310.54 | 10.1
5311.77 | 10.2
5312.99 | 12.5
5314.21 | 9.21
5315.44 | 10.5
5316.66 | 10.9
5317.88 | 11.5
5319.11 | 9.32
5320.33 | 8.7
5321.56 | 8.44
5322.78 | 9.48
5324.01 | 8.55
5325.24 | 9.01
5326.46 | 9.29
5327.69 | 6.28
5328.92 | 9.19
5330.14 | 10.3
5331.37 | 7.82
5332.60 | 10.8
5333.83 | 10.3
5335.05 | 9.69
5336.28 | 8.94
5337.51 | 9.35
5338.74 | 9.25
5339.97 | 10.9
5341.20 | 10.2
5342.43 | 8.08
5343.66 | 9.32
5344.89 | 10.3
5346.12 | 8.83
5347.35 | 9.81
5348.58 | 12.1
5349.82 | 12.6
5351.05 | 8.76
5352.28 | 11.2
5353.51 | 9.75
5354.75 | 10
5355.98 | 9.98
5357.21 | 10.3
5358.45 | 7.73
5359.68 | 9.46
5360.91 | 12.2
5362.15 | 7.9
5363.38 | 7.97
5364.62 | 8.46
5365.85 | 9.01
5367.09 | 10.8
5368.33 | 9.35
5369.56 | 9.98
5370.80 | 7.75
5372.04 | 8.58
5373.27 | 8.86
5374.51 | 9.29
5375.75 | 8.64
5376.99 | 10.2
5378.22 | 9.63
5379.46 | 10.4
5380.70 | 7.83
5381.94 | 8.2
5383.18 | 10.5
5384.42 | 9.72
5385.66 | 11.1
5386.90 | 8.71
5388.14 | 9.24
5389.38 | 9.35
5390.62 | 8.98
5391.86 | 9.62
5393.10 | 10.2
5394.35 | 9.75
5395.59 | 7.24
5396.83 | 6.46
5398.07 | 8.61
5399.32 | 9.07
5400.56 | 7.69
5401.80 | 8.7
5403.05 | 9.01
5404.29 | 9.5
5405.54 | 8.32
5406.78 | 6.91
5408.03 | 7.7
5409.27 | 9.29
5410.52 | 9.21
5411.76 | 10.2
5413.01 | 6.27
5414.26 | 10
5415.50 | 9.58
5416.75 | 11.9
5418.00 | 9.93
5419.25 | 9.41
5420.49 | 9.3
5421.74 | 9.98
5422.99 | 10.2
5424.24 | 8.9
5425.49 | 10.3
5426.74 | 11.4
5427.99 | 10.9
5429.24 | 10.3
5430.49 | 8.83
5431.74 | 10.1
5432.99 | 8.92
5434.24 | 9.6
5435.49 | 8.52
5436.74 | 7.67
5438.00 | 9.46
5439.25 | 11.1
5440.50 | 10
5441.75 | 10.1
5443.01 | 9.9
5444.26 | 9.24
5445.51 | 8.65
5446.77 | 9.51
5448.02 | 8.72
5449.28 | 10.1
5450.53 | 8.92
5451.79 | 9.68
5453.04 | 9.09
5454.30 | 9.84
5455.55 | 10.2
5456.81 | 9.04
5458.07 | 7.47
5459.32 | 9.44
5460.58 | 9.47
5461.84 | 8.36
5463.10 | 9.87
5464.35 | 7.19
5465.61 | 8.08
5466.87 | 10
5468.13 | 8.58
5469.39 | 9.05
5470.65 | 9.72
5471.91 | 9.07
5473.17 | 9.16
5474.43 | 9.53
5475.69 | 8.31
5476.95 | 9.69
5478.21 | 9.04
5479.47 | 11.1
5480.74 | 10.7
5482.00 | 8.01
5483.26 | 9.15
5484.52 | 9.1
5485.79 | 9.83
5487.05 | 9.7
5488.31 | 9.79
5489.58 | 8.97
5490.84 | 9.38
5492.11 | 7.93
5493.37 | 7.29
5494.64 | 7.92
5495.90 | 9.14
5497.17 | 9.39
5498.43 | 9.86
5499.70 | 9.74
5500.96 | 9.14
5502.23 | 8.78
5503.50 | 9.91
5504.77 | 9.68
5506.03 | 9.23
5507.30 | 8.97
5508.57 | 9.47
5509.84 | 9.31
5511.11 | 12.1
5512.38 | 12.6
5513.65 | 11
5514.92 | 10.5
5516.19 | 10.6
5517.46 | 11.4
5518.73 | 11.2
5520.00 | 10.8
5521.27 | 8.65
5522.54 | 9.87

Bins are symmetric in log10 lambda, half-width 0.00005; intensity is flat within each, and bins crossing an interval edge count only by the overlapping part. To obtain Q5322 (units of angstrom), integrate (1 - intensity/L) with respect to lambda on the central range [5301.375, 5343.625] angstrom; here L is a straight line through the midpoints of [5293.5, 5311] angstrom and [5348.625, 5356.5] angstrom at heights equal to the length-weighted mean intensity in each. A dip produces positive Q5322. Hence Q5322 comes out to 1.8 angstrom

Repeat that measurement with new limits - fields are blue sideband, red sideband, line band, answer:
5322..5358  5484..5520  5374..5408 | 2.5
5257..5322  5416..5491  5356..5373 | 0.3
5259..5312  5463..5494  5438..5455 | -0.9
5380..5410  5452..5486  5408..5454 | -2.9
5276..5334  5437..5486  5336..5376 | -0.4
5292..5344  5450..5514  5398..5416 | 1.6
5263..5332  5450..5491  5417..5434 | -1.2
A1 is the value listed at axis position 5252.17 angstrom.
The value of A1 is 9.02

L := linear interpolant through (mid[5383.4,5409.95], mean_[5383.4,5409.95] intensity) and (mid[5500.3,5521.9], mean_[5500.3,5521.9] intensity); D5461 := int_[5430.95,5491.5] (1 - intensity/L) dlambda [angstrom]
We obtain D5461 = 2.0 angstrom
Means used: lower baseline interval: 8.84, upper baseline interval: 10.2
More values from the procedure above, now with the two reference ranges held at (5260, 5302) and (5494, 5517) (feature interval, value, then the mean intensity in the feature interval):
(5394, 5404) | 1.2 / 8.32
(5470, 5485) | 0.6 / 9.39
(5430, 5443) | 0.2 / 9.46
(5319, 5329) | 0.5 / 8.64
